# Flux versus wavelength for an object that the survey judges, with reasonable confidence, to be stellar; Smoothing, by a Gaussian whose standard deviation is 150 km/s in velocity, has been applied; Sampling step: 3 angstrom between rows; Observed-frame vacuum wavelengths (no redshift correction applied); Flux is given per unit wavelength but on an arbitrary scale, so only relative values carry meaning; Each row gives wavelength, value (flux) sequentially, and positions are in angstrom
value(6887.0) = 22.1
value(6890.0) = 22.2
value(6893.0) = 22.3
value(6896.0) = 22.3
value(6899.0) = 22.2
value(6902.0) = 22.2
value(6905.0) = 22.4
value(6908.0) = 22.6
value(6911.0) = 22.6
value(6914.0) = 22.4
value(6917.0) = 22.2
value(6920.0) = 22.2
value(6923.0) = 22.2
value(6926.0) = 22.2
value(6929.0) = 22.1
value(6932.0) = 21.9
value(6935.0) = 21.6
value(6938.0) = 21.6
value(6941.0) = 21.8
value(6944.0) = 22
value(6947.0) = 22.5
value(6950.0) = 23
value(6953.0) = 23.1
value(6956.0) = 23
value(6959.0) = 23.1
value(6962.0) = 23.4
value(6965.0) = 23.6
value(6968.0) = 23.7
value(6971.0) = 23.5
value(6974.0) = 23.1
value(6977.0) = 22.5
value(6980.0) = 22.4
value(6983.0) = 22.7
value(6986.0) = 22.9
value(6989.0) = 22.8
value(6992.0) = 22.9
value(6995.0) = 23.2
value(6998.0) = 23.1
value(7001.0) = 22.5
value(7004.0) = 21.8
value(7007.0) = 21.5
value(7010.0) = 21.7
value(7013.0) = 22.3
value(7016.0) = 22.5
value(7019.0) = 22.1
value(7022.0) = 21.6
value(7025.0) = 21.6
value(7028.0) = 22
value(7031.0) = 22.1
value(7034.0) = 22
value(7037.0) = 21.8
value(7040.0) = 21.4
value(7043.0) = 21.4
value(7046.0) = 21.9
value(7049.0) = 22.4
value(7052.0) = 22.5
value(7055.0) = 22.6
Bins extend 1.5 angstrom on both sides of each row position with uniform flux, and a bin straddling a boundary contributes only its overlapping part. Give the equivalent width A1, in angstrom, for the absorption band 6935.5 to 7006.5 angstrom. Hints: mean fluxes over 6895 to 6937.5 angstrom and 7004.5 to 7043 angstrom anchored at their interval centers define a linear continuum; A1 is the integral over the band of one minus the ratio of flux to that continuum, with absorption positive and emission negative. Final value -2.3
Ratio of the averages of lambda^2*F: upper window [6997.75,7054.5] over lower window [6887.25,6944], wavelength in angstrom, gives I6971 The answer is 1.02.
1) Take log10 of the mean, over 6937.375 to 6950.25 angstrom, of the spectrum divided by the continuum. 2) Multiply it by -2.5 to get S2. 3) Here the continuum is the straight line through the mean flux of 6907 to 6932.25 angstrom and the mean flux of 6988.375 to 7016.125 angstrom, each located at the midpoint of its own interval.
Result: 0.009 mag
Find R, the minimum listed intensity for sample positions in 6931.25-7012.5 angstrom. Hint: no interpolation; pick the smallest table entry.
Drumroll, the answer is 21.5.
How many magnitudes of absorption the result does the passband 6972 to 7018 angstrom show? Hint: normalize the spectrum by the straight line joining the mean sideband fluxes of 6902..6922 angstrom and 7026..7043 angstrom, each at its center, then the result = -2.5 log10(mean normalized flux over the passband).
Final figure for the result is -0.03 mag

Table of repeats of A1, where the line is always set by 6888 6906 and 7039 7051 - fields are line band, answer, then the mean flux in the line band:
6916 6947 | 0.2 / 22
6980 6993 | -0.5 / 22.8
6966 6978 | -0.7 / 23.2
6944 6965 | -0.9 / 23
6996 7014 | -0.2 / 22.2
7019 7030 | 0.0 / 21.8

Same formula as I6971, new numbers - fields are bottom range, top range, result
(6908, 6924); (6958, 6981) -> 1.05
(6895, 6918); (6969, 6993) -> 1.04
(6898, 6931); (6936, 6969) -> 1.03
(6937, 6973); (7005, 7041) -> 0.98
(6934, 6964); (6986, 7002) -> 1.03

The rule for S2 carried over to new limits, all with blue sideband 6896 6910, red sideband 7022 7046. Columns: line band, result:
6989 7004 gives -0.04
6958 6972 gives -0.07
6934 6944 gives 0.02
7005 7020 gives -0.01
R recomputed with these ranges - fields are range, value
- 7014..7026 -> 21.6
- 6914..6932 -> 21.9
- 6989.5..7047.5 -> 21.4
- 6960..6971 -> 23.4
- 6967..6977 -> 22.5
